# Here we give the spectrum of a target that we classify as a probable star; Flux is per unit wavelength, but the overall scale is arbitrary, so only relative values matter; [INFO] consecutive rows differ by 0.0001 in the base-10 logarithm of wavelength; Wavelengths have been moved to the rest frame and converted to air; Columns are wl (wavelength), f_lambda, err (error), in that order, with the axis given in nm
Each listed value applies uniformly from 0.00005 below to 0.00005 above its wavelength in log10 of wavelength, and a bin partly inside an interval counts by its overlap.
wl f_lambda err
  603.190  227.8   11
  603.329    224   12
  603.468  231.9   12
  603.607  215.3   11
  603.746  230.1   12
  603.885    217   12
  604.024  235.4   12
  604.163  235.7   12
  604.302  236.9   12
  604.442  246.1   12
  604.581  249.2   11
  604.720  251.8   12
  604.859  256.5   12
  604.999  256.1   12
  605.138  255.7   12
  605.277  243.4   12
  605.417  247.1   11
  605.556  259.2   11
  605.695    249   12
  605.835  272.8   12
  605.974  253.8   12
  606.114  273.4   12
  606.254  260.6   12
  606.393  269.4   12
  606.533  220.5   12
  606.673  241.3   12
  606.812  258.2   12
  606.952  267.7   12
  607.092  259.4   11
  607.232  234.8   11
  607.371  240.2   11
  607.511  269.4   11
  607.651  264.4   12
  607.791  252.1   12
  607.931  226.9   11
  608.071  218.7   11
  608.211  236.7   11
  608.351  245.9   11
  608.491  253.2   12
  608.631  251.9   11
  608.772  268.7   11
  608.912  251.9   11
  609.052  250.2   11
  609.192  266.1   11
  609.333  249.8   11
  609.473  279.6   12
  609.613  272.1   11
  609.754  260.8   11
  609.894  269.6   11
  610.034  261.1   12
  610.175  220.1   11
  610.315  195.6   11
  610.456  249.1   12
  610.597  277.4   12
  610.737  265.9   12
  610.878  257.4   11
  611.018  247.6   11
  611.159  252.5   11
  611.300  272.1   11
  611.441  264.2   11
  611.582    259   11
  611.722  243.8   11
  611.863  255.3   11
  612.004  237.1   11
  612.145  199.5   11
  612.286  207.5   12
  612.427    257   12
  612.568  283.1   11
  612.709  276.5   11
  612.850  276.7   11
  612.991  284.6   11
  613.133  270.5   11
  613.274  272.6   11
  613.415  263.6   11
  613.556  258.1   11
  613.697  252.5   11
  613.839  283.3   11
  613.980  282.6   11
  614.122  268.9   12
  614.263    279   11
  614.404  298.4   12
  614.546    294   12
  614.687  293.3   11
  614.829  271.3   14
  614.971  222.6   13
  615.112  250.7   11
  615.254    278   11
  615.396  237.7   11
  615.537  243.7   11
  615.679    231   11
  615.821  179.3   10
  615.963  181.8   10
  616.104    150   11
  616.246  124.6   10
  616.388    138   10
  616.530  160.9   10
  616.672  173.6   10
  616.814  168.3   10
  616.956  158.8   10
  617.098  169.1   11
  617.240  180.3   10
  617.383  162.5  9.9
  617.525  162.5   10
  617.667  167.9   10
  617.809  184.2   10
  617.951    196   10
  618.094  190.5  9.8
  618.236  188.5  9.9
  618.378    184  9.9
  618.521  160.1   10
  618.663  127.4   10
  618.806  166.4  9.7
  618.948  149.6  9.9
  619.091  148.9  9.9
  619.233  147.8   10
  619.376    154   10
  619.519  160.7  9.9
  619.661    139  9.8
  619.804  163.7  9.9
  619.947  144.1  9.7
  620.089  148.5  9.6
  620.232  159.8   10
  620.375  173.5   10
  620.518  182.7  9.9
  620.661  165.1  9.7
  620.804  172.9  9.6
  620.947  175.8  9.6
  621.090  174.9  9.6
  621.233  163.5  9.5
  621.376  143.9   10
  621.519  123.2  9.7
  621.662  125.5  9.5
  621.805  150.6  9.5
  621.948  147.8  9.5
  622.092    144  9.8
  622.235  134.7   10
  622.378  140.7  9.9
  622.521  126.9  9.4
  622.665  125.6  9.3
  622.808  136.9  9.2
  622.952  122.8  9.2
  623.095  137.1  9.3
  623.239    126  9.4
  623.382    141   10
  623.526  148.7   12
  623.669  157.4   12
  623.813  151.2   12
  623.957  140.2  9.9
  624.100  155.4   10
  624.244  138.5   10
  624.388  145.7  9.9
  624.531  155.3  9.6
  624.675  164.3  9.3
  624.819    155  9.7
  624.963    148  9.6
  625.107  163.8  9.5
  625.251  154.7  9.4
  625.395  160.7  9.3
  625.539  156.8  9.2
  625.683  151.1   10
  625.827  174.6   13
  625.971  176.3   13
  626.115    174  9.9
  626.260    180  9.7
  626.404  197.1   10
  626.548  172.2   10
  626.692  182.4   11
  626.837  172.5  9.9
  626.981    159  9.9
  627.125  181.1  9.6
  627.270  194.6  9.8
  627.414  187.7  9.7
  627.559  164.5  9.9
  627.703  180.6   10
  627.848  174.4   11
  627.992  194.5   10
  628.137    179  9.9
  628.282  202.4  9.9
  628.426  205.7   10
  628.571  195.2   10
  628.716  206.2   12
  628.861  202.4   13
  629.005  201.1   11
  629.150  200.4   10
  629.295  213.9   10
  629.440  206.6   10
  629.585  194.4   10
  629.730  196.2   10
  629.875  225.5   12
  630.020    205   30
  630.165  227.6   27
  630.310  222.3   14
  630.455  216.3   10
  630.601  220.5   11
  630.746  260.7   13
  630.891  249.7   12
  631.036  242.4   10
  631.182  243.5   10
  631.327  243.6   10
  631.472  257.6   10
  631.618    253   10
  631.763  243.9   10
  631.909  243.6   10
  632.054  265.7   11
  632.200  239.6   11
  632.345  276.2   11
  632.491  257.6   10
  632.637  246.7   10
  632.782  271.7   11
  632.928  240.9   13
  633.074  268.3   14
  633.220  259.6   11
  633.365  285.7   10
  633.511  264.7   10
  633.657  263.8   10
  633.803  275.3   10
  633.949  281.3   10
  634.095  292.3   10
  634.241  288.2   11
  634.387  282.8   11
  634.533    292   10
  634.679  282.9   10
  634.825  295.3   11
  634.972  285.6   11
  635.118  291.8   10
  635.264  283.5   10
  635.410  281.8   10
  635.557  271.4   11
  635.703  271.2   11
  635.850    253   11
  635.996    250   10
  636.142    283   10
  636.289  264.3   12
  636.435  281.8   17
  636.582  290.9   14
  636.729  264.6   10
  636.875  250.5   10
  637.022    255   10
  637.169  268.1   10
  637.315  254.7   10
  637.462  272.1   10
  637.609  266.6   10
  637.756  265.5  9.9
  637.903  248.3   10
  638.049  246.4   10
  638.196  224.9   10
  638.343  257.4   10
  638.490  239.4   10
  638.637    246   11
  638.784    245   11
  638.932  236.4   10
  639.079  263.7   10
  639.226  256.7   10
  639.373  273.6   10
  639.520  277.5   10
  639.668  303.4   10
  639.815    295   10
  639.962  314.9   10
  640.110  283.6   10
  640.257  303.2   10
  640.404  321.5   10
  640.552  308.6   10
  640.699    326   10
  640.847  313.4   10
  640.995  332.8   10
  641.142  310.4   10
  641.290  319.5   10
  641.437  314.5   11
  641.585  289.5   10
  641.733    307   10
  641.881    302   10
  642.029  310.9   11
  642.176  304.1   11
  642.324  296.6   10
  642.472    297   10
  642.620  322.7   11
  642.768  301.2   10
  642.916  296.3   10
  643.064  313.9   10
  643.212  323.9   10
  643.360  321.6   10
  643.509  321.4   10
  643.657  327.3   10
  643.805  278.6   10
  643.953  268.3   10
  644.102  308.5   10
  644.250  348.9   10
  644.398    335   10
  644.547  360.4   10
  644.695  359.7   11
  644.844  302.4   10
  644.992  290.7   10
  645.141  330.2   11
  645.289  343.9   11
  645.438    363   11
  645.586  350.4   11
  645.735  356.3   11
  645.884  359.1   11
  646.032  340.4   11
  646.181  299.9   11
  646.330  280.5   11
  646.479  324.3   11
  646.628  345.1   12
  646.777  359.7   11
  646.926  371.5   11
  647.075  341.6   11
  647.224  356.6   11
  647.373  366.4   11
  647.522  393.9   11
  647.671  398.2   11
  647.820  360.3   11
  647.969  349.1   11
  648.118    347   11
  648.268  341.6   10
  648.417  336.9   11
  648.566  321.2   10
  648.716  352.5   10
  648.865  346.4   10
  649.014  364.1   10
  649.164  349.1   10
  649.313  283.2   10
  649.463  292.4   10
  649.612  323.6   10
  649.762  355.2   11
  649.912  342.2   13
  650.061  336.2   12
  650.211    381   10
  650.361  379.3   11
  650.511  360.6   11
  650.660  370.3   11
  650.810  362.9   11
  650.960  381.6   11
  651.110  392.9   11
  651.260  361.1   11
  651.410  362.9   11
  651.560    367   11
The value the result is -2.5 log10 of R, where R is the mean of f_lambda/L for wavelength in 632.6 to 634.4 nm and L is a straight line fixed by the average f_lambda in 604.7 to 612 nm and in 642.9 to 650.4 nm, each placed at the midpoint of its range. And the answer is 0.14 mag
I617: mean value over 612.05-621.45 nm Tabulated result 203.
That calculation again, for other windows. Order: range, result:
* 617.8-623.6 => 153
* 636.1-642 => 280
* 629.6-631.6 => 231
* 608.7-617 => 244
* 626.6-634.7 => 230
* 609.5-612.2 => 251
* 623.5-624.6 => 149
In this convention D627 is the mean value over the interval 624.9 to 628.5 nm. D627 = 176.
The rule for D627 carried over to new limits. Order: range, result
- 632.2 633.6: 262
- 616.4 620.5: 164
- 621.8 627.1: 154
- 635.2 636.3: 270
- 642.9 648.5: 337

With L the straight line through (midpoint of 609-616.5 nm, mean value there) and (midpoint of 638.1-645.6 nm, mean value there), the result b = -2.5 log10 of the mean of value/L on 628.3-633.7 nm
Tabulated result 0.20 mag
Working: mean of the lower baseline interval 249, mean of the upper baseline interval 302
